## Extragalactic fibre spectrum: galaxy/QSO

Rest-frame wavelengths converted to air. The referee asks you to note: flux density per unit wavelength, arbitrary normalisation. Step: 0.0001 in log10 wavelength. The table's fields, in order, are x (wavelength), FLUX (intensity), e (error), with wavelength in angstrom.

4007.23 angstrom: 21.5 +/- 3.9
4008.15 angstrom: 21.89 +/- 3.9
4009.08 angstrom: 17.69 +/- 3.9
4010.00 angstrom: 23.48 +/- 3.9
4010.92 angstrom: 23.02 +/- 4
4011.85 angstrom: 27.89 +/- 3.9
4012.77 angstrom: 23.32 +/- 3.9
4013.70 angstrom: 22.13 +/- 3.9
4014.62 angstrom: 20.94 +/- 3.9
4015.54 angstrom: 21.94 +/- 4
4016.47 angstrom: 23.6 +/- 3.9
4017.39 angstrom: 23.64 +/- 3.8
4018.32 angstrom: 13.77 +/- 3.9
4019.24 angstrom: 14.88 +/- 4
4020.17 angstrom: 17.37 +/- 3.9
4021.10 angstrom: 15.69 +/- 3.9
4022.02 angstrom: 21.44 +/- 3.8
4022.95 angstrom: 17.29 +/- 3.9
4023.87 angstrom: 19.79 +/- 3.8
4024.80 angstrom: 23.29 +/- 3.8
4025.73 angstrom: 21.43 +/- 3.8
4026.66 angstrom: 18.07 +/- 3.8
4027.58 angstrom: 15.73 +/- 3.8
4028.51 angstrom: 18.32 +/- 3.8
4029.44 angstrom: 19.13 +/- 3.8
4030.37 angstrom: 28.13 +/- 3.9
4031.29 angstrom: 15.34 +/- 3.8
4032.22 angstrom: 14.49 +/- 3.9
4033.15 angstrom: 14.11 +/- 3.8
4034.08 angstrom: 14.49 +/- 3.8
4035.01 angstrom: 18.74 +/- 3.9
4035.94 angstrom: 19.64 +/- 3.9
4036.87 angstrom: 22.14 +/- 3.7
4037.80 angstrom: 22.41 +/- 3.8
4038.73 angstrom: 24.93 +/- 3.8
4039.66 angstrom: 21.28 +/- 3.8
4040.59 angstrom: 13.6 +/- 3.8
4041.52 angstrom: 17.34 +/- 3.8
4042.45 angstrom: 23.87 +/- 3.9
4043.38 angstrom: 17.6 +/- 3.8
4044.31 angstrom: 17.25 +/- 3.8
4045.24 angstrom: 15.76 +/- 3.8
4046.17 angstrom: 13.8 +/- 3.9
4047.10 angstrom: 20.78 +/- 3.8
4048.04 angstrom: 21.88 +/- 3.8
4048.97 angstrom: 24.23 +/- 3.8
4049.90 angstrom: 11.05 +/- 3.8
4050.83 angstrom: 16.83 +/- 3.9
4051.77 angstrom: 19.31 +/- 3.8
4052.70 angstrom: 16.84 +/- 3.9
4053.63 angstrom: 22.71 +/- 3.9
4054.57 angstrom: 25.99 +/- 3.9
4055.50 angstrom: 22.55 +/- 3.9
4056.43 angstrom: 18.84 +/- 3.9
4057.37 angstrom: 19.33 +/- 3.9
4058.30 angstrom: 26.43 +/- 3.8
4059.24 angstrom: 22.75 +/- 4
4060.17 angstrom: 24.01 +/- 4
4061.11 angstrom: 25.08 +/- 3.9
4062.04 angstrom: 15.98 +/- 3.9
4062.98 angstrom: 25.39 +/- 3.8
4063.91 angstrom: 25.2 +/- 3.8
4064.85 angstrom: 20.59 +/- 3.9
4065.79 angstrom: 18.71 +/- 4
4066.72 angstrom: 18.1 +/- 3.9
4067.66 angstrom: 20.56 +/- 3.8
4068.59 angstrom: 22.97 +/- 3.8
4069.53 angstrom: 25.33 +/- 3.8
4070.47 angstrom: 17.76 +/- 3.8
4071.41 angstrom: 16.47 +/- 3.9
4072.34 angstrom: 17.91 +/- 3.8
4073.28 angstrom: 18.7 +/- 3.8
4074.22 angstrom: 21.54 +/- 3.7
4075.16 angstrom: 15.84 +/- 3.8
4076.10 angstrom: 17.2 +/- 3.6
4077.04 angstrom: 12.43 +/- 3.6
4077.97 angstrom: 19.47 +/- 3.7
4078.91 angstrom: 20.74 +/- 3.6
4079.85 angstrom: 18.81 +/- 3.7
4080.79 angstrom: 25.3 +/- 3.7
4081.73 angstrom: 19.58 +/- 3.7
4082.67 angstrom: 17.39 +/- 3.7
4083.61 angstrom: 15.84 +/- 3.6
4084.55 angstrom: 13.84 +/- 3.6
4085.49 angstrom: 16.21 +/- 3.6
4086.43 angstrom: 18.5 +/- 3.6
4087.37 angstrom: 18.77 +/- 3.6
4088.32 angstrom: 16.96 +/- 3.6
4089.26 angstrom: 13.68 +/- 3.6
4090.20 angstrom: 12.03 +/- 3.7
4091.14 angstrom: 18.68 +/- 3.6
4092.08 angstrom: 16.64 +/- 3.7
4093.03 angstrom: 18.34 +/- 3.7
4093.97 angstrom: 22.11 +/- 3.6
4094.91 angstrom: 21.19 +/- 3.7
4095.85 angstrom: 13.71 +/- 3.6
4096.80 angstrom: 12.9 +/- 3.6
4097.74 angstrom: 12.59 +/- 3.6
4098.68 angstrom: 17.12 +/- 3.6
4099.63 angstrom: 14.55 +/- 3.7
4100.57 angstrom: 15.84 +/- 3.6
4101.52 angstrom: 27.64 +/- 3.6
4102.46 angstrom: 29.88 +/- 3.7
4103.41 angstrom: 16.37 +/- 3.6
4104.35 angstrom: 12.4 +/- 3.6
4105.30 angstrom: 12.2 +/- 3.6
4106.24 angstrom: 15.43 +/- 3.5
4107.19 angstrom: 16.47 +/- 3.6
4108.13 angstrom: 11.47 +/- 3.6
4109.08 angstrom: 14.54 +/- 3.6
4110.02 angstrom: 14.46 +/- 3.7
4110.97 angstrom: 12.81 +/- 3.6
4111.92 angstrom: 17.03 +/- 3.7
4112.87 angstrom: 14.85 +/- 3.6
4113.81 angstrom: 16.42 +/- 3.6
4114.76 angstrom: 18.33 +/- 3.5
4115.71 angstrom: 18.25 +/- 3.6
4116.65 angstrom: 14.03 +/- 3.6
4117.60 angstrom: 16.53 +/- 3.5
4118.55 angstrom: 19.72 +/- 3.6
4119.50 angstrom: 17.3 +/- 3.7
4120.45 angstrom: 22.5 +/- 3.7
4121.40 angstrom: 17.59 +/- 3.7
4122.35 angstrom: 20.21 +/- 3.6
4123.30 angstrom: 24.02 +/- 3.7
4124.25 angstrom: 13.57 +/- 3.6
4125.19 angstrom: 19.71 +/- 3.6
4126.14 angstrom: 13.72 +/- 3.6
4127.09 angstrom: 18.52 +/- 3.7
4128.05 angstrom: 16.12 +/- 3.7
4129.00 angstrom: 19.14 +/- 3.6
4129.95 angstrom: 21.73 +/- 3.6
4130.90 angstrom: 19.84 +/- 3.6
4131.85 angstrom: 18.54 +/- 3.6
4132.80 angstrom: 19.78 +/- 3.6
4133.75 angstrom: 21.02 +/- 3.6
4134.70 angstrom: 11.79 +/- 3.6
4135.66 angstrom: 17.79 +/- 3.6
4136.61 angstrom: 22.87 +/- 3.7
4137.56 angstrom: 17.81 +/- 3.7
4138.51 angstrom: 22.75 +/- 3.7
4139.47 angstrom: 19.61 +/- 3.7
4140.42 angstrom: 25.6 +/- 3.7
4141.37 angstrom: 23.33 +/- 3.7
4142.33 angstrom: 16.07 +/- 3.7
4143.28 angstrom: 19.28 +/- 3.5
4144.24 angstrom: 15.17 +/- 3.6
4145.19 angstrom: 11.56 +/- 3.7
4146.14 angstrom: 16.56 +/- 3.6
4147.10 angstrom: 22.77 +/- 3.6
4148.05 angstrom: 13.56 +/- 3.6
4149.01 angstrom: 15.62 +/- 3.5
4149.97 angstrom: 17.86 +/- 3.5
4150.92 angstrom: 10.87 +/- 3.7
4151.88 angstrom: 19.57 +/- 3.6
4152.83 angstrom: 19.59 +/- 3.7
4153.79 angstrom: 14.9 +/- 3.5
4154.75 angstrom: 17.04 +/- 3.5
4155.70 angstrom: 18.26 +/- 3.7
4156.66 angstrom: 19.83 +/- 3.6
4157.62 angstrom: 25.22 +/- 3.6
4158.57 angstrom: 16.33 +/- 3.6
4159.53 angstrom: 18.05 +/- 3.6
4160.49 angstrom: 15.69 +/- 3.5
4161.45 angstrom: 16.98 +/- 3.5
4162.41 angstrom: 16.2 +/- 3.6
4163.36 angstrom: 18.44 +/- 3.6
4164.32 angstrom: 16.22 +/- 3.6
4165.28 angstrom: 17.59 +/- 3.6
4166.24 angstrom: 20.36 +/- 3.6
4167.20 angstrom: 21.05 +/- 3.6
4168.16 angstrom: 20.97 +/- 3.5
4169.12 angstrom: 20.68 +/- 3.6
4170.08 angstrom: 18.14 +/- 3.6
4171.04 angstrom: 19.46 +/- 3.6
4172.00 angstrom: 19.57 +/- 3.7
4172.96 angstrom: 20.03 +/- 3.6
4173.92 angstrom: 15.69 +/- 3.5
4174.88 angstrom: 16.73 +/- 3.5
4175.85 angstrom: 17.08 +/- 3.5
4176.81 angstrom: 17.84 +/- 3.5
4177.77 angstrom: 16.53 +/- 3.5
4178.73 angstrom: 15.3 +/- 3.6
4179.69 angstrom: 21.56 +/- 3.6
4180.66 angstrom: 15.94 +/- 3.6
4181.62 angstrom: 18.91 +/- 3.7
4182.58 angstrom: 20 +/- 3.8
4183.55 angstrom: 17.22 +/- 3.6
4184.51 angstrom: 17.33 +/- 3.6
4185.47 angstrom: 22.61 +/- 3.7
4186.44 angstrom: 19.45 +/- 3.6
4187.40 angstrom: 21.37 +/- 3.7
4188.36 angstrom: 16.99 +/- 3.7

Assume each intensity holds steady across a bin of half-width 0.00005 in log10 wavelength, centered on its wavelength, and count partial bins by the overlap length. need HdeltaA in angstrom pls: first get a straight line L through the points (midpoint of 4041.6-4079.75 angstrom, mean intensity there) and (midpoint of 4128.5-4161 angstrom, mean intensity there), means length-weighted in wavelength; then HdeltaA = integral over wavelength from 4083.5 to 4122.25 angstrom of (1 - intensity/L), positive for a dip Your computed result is 4.8 angstrom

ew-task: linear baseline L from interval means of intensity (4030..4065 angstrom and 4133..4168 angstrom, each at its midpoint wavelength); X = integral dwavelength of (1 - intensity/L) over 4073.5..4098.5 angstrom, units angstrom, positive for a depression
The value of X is 2.6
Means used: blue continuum 20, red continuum 18.2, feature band 17.3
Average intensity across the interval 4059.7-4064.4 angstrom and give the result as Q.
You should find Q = 23.1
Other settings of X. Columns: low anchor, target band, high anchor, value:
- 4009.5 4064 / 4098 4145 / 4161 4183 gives 2.5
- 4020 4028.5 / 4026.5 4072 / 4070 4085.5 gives -3.4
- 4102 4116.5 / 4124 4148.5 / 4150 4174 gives -1.8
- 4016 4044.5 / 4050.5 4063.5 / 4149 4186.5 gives -1.9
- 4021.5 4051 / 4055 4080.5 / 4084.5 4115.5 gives -3.8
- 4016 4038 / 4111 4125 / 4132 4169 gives 0.5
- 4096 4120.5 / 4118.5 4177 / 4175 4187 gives -3.3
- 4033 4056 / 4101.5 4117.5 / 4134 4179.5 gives 2.0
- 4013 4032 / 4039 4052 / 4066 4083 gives 0.8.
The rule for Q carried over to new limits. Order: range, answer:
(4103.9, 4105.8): 12.4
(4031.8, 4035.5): 15.5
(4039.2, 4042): 17.4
